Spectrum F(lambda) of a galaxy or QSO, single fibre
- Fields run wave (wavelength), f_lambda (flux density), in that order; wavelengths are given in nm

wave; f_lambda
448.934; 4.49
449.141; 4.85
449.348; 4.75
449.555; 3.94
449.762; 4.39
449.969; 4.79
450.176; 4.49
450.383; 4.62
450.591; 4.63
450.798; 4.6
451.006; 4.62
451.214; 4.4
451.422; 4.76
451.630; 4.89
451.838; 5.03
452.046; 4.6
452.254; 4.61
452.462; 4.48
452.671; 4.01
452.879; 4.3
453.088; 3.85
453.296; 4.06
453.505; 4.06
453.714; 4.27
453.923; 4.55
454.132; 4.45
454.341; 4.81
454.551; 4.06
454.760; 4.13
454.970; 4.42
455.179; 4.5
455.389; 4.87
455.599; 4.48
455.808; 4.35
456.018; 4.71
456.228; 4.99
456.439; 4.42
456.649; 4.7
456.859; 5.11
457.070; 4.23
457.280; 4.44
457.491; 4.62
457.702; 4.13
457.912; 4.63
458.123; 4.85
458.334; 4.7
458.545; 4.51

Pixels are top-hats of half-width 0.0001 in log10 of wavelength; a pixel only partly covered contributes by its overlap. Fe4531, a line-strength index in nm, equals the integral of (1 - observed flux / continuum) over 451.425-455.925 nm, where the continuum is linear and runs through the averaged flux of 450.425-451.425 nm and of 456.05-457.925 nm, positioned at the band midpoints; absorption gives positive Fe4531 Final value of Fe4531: 0.16 nm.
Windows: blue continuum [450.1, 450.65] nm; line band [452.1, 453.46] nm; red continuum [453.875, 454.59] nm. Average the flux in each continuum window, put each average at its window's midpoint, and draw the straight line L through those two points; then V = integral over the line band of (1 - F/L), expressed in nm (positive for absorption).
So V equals 0.091 nm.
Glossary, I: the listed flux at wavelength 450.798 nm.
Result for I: 4.6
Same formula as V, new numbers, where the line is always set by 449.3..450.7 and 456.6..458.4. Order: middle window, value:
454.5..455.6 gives 0.036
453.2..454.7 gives 0.078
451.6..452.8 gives -0.012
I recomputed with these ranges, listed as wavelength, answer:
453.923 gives 4.55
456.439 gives 4.42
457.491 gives 4.62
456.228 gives 4.99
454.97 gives 4.42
